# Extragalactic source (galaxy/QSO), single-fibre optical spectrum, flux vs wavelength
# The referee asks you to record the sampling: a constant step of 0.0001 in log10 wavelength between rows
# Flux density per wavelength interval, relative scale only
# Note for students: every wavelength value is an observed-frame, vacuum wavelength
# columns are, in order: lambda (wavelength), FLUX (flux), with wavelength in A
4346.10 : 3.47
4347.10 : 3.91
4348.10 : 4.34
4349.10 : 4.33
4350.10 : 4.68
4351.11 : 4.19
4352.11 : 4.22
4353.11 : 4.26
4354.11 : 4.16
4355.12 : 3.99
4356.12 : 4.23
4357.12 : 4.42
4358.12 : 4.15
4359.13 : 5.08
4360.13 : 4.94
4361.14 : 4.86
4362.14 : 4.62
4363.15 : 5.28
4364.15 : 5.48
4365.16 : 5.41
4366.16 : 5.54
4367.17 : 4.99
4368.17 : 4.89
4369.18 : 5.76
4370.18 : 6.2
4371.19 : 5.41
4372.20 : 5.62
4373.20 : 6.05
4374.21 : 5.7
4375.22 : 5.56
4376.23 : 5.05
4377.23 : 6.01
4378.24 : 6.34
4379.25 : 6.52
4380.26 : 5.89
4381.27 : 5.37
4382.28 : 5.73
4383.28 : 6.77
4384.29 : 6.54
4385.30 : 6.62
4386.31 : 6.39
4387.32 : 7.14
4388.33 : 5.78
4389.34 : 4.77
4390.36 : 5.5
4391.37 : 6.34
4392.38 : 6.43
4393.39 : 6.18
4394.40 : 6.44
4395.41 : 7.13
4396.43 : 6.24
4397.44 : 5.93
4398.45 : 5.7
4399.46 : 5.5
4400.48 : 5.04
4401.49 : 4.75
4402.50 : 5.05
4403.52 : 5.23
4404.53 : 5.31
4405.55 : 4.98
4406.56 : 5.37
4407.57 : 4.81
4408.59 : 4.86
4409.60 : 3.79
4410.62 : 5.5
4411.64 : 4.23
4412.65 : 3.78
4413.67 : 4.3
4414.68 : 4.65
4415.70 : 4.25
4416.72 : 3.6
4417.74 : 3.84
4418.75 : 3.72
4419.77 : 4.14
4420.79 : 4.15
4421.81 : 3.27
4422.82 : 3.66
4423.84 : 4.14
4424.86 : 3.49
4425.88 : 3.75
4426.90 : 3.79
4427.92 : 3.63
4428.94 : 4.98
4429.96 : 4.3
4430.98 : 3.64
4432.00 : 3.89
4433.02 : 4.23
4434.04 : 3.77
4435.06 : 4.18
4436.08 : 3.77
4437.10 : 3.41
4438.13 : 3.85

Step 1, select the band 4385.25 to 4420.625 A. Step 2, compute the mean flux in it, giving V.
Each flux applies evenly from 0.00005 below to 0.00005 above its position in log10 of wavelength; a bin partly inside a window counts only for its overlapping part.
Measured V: 5.21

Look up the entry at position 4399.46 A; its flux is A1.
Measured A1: 5.5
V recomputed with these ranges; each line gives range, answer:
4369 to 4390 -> 5.96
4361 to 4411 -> 5.65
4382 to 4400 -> 6.18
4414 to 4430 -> 3.95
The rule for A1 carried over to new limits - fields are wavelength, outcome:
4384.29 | 6.54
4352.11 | 4.22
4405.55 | 4.98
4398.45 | 5.7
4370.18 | 6.2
